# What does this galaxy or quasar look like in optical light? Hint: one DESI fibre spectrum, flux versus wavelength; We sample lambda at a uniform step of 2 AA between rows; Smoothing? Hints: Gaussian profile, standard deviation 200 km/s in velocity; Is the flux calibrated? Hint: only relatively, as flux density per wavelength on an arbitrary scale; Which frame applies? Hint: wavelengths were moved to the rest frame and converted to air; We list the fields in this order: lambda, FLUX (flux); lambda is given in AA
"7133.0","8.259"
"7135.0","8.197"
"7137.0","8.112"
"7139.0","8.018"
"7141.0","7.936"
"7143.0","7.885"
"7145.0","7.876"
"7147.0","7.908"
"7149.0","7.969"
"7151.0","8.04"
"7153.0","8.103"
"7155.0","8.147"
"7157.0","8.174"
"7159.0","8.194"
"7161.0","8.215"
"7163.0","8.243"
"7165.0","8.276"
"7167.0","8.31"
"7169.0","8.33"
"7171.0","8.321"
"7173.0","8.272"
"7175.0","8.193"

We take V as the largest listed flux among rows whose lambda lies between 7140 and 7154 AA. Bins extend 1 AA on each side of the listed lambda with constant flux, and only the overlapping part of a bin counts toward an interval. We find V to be 8.103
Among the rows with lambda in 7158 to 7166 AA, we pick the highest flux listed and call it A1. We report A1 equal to 8.276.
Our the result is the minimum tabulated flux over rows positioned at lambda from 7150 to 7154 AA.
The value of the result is 8.04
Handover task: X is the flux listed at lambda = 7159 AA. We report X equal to 8.194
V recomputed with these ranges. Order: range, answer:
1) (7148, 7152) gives 8.04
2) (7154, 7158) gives 8.174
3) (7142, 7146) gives 7.885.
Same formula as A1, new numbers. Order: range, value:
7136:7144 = 8.112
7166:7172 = 8.33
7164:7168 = 8.31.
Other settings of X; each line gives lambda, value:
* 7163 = 8.243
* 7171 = 8.321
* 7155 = 8.147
